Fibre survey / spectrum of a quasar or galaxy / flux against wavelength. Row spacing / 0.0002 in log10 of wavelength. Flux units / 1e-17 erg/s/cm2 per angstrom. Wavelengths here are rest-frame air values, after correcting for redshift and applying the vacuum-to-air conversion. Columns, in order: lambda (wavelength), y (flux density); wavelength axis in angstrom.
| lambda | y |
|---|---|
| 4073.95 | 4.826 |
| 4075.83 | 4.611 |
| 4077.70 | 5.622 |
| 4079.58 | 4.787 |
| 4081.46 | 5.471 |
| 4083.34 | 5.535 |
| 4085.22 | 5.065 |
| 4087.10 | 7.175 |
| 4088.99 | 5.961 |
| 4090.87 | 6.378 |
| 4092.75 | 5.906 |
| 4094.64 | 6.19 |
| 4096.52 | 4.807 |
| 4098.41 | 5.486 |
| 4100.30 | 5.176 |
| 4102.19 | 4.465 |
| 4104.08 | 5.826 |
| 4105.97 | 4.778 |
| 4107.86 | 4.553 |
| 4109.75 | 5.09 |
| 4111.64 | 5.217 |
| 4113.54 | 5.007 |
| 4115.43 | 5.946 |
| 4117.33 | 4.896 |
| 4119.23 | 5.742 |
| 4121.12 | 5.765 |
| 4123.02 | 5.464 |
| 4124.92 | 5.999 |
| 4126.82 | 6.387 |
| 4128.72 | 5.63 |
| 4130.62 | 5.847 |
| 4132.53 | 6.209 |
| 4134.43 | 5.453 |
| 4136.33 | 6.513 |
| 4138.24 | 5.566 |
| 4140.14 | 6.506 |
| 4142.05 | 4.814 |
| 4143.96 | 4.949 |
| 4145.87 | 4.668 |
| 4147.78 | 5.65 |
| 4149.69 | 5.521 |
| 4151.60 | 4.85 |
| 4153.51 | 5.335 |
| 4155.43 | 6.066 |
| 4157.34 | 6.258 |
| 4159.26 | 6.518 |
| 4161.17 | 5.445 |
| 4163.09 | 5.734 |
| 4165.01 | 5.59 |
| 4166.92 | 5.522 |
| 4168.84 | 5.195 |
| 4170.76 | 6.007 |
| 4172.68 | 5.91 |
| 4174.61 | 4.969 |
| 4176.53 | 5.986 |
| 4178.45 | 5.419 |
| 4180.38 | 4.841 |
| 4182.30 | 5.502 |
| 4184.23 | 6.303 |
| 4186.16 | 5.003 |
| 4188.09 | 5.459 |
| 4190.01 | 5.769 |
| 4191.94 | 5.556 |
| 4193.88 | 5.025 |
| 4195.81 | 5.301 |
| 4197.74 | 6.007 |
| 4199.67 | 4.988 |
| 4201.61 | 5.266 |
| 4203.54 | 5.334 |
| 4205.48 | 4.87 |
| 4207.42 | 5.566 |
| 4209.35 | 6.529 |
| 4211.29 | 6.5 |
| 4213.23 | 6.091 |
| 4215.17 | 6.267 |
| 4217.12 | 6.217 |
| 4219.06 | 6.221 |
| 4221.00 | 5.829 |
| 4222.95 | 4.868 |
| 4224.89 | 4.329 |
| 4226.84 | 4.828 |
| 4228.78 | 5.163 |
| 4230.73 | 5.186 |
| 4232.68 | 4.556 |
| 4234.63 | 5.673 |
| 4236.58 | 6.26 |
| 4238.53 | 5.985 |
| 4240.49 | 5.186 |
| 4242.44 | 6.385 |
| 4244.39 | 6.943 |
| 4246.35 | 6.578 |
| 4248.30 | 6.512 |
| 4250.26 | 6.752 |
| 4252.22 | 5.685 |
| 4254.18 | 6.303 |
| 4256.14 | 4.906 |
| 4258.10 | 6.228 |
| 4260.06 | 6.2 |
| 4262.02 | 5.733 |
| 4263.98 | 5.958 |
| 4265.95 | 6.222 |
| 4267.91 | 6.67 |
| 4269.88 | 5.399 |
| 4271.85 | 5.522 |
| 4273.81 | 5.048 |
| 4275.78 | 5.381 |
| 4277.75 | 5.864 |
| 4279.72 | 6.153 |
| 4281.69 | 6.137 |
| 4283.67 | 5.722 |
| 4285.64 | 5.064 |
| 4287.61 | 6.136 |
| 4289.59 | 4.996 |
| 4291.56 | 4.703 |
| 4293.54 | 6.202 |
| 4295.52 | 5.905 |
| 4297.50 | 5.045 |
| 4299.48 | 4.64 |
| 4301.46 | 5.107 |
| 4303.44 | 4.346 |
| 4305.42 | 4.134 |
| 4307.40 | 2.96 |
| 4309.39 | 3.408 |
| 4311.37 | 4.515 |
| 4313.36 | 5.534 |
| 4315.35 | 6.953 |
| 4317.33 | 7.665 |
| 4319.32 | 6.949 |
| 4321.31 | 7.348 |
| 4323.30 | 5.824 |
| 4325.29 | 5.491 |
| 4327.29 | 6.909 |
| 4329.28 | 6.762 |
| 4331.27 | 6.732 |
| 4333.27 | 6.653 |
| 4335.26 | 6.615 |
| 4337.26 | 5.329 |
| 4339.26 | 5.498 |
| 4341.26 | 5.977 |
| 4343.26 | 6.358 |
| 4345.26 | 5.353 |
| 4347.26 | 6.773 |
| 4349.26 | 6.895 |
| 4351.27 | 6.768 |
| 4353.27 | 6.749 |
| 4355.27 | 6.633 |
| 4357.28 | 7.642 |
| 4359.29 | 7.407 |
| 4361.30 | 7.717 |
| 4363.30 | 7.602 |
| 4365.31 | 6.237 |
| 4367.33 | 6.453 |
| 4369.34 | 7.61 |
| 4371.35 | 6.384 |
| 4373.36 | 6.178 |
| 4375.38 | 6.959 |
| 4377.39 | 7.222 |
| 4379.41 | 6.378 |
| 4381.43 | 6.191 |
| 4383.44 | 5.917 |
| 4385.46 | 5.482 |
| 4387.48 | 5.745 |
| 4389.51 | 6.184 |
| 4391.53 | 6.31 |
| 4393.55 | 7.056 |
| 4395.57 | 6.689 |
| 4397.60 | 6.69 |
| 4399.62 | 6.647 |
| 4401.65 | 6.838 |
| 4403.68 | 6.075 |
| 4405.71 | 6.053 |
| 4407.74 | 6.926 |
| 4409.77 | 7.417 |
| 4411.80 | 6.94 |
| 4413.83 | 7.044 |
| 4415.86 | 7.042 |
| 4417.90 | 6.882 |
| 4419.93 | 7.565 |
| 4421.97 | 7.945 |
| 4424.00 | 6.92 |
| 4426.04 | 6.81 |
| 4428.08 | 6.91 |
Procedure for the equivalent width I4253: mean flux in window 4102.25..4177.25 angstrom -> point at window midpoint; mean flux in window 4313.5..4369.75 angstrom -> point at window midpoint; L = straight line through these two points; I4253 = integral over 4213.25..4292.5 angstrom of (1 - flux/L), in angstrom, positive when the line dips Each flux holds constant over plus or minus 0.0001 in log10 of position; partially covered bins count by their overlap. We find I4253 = 5.4 angstrom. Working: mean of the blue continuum 5.56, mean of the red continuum 6.65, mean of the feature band 5.75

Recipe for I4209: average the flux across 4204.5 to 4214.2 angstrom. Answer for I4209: 5.91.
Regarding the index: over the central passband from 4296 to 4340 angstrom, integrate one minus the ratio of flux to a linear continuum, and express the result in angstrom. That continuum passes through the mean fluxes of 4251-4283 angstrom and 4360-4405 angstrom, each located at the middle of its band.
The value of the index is 3.7 angstrom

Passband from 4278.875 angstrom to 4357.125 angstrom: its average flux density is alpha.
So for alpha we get 5.84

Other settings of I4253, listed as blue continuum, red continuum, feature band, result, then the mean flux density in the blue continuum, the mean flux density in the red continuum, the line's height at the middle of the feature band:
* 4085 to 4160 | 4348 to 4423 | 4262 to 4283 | 1.46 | 5.59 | 6.77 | 6.26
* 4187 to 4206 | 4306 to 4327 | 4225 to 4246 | -0.47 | 5.37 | 5.68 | 5.47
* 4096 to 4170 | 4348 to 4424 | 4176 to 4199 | 1.11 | 5.5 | 6.77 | 5.78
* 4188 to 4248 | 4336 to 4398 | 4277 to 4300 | 1.90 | 5.65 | 6.53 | 6.07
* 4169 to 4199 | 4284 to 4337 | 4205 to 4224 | -1.25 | 5.52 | 5.64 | 5.55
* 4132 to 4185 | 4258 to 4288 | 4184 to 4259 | 0.41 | 5.61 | 5.82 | 5.73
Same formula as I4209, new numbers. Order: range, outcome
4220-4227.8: 4.97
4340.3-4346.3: 5.9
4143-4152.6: 5.13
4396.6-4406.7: 6.46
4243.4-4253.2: 6.49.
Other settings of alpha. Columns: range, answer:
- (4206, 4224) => 5.97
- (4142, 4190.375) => 5.52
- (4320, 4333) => 6.53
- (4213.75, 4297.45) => 5.75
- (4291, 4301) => 5.31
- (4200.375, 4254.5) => 5.77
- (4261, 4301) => 5.62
